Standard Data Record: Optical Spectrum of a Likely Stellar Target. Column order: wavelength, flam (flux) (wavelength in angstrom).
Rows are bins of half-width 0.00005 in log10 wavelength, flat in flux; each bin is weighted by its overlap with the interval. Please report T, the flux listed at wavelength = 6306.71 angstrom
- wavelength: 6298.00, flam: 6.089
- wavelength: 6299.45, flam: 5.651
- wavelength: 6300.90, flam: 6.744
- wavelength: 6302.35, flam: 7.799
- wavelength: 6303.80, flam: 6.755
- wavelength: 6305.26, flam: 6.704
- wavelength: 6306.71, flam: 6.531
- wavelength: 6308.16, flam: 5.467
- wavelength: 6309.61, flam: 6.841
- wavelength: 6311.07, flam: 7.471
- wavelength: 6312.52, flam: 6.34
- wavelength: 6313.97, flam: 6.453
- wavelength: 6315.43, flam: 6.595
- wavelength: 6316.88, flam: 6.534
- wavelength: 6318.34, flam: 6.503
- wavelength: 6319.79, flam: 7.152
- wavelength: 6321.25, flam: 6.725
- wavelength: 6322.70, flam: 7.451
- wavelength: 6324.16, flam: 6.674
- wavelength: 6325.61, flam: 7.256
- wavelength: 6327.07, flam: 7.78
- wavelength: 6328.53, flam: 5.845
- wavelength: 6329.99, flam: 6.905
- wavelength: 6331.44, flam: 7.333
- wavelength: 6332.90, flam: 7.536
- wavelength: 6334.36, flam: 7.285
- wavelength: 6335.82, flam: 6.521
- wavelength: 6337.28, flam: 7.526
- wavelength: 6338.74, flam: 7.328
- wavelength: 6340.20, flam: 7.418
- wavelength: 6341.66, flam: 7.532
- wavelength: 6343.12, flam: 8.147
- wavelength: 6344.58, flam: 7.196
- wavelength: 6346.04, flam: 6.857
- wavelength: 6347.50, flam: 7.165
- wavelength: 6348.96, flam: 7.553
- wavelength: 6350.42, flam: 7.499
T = 6.531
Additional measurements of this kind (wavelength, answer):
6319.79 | 7.152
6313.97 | 6.453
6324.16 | 6.674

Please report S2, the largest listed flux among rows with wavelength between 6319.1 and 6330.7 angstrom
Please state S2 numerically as 7.78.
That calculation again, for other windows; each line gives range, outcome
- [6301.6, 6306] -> 7.799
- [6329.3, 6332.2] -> 7.333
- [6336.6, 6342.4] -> 7.532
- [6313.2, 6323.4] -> 7.451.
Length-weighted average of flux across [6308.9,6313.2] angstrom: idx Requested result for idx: 6.88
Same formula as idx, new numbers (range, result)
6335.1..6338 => 7.02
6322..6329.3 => 6.99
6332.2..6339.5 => 7.23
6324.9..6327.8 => 7.51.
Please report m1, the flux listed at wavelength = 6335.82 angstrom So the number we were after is 6.521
